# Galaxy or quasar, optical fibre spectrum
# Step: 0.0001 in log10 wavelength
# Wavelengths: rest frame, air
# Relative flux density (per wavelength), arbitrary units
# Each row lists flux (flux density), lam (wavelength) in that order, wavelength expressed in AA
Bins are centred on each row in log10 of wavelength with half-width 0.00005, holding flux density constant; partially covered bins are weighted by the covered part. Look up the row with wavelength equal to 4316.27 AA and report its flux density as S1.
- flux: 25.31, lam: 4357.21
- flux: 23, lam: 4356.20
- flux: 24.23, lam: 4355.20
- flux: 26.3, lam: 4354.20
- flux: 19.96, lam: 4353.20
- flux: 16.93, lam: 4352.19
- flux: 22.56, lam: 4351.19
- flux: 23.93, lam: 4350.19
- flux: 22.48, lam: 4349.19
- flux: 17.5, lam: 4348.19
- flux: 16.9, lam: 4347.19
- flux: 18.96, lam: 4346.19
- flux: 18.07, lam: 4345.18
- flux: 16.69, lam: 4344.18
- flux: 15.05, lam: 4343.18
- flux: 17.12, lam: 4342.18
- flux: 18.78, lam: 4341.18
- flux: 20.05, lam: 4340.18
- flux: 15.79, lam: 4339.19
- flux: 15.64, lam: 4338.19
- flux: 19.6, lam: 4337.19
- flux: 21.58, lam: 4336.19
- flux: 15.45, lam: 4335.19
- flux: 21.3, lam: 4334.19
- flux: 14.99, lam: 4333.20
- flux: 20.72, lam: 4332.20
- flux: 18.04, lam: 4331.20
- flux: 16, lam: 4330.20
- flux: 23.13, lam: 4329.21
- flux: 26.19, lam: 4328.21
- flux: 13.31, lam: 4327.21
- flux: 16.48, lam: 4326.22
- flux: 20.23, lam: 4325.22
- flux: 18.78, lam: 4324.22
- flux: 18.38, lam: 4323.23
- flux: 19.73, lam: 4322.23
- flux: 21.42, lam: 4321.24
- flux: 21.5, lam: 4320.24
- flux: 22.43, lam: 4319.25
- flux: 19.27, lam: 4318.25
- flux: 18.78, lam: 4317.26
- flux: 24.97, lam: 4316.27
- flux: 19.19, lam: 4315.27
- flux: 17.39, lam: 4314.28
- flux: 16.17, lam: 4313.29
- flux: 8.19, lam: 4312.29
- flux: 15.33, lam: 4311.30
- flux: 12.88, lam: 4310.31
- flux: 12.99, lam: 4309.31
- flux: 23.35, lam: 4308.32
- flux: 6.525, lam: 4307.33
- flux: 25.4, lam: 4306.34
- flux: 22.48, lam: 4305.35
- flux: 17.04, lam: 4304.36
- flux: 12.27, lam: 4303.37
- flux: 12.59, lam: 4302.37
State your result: 24.97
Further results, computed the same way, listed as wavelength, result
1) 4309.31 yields 12.99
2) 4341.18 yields 18.78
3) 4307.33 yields 6.525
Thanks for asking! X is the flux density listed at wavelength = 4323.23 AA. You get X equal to 18.38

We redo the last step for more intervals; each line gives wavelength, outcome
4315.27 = 19.19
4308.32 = 23.35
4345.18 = 18.07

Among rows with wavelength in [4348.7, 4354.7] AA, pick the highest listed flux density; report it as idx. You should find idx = 26.3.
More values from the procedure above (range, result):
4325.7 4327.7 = 16.48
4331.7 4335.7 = 21.3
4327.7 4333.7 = 26.19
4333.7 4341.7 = 21.58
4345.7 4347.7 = 18.96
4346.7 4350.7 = 23.93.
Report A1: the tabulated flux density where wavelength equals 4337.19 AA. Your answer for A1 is 19.6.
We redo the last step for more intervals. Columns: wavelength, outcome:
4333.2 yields 14.99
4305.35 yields 22.48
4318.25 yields 19.27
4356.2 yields 23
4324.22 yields 18.78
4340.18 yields 20.05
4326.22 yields 16.48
